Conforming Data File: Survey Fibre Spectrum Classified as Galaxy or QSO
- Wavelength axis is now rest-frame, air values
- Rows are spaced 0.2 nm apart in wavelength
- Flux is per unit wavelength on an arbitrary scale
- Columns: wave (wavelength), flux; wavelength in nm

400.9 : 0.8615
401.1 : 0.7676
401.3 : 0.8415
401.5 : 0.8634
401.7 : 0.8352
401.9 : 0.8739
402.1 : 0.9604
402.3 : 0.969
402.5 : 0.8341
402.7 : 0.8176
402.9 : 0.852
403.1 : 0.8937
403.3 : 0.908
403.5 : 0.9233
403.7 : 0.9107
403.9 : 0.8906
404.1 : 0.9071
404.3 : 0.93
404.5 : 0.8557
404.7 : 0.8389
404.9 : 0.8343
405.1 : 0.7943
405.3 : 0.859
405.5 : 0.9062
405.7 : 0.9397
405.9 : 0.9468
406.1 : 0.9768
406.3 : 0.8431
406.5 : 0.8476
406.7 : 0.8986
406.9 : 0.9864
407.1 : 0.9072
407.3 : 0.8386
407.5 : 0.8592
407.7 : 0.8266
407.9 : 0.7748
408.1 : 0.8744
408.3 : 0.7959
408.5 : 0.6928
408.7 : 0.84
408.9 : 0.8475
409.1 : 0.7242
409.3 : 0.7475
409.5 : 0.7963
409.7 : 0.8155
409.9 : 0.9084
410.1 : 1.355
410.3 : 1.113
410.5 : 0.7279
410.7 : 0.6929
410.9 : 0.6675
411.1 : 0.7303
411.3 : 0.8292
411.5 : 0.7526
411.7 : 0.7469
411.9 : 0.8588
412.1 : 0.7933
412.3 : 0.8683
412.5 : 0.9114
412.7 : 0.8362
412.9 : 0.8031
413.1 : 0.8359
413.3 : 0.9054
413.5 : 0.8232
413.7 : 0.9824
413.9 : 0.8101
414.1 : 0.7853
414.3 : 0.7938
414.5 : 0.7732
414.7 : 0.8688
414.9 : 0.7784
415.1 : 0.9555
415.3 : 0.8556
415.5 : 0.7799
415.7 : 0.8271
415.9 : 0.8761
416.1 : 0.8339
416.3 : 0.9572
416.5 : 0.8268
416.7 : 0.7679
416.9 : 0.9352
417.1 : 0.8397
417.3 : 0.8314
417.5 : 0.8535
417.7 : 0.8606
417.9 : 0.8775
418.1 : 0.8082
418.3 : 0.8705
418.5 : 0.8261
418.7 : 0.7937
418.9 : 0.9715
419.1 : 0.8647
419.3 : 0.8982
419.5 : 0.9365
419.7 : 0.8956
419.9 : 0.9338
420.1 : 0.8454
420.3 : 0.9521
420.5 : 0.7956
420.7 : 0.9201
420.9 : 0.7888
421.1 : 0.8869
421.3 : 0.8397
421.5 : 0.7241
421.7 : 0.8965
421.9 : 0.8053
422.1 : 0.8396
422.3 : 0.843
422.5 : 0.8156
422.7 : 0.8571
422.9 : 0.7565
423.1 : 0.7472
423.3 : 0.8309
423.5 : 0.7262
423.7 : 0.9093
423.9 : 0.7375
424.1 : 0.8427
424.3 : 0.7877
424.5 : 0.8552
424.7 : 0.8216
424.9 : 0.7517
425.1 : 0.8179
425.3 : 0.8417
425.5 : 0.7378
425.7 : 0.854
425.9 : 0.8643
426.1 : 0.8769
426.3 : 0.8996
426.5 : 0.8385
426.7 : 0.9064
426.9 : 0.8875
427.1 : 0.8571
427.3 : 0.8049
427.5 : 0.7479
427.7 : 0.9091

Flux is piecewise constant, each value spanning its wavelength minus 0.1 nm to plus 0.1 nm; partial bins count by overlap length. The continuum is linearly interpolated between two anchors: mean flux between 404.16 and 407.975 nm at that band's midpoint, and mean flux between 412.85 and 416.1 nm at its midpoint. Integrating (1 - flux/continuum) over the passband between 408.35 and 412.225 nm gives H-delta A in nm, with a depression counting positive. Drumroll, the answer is 0.165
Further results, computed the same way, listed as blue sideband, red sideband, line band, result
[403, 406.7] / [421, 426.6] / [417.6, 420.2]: -0.11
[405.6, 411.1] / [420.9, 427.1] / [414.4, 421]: -0.17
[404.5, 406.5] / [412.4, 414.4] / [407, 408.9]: 0.10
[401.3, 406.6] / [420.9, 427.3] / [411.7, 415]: 0.08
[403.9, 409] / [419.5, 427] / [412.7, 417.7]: 0.03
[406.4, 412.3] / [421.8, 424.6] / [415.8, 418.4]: -0.11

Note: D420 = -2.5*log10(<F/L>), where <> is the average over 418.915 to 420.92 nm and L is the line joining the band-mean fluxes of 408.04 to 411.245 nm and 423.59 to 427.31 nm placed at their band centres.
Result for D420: -0.07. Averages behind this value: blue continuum 0.832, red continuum 0.837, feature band 0.891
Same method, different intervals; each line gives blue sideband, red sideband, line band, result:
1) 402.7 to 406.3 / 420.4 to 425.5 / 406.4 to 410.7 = 0.01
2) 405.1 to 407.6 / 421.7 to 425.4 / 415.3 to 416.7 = 0.01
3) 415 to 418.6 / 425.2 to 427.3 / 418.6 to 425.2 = 0.02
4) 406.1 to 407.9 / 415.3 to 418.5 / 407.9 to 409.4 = 0.11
